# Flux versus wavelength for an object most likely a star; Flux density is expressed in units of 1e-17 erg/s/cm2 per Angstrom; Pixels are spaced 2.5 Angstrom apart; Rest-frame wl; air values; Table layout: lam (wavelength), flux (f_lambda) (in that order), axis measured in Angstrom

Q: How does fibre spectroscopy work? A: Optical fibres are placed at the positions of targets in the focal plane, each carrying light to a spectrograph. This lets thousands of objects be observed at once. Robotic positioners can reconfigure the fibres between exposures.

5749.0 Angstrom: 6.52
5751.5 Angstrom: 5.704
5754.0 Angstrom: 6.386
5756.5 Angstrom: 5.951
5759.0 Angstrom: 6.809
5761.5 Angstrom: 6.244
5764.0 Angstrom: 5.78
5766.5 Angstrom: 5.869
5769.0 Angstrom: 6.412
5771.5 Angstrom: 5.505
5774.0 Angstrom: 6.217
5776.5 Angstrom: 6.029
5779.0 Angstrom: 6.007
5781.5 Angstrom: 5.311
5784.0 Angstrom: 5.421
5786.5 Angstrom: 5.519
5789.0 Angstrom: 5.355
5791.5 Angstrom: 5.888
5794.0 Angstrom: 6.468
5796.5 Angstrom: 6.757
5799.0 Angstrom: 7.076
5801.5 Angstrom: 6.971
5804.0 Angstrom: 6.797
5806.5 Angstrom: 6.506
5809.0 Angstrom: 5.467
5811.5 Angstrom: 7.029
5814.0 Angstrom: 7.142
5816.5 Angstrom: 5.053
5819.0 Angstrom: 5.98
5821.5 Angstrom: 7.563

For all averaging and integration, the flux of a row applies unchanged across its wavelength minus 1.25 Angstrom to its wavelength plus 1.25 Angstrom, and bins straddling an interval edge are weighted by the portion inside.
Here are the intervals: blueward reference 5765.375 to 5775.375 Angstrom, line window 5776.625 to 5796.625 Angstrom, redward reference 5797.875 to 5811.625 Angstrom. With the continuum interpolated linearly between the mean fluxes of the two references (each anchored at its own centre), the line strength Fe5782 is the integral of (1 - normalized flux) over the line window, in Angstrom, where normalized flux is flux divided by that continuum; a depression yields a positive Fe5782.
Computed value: 1.56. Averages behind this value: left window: 6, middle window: 5.8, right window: 6.61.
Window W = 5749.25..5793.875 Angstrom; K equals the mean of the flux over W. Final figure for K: 5.93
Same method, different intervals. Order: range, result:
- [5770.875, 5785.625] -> 5.75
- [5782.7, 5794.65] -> 5.69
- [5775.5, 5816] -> 6.21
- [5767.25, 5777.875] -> 6.03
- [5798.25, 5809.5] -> 6.61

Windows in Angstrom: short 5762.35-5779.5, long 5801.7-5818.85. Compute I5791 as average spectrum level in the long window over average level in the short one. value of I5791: 1.1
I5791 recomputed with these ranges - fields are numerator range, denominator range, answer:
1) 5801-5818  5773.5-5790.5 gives 1.13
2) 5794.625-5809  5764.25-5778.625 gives 1.12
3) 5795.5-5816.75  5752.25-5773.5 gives 1.08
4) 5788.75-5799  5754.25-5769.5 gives 1.02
